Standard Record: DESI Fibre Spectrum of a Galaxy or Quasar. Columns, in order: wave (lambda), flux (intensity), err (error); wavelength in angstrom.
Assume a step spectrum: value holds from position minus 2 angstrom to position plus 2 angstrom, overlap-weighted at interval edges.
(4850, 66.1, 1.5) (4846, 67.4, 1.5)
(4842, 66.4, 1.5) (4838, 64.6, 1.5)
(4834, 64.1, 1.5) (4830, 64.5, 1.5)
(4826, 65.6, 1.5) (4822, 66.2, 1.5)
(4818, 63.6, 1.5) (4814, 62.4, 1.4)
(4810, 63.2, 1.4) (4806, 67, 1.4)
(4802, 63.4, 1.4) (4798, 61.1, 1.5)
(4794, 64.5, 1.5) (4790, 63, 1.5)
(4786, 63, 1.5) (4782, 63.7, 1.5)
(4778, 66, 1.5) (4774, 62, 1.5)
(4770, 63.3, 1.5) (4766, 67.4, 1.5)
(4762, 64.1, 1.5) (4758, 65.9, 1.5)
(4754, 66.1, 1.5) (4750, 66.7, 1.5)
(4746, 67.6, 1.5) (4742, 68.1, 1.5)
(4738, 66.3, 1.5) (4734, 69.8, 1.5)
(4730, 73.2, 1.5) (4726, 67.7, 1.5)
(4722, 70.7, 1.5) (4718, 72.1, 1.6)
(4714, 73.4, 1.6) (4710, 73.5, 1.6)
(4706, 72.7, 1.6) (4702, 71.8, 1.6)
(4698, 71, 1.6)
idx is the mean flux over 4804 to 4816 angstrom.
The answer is 64.2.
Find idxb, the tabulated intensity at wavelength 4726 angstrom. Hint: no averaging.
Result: 67.7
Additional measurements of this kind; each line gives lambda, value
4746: 67.6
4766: 67.4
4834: 64.1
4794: 64.5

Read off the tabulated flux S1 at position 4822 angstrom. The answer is 66.2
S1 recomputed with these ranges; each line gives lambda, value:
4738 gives 66.3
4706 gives 72.7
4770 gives 63.3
